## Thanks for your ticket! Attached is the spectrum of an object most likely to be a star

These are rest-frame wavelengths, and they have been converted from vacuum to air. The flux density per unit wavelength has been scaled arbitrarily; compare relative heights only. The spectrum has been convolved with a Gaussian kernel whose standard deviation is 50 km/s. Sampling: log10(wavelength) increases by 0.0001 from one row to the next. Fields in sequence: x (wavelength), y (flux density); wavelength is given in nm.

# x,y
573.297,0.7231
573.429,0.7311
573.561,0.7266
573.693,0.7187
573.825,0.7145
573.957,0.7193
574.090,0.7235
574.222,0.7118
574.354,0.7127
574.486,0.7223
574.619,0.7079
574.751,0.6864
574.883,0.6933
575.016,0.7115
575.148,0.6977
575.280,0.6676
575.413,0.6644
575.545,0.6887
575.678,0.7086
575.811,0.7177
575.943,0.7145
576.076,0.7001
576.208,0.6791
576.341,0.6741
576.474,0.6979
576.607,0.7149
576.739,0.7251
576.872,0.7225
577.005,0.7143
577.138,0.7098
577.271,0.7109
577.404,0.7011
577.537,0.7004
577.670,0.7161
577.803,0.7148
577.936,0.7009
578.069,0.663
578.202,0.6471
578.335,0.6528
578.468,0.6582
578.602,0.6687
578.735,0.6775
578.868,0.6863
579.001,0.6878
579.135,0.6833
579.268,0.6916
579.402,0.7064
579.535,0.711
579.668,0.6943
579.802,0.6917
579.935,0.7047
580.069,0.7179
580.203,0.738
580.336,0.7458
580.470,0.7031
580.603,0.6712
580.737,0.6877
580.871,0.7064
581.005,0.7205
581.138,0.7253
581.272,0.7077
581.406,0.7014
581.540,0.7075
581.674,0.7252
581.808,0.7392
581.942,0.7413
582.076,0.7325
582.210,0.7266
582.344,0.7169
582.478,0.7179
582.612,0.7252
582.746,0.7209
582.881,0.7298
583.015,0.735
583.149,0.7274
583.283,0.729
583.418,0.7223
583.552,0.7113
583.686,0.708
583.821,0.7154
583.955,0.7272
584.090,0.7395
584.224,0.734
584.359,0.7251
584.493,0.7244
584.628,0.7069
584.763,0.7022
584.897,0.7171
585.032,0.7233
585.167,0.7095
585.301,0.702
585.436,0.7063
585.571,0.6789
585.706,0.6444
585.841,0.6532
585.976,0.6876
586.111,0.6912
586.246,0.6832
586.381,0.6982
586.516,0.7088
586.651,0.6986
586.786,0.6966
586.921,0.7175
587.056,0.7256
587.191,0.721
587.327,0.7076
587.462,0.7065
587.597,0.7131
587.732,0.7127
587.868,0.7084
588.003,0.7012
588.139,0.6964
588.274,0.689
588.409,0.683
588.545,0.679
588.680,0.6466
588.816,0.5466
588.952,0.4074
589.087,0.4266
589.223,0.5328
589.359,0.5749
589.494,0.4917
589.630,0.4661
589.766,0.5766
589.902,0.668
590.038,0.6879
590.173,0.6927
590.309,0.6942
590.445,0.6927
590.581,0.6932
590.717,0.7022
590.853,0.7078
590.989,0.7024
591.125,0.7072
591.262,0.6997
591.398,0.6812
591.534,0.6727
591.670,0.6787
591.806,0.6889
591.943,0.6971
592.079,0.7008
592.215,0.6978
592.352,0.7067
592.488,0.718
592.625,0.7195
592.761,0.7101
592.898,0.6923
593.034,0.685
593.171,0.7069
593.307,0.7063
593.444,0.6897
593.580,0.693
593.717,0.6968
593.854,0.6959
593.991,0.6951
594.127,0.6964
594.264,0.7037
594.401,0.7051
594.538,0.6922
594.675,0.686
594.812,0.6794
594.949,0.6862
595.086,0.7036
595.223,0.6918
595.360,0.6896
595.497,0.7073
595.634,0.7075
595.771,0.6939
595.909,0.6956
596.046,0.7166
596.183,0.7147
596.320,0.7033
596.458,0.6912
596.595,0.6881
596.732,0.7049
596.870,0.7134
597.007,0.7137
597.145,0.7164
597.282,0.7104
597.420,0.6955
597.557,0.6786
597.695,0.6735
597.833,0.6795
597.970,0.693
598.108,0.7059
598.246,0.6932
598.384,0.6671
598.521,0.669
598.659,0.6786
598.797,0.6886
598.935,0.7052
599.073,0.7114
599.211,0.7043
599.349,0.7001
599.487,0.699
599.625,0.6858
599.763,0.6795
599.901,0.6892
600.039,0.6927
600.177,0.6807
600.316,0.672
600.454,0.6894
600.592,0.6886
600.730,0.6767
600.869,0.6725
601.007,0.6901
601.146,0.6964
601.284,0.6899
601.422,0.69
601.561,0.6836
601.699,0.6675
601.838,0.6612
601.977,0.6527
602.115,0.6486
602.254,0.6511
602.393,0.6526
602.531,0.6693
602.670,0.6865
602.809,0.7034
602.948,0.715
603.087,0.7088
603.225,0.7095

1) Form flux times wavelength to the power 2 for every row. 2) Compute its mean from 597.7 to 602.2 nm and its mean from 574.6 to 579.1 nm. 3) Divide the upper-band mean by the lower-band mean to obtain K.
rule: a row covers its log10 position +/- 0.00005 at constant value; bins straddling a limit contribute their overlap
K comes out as 1.07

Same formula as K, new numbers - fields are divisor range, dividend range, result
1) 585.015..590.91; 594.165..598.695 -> 1.09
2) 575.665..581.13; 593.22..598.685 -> 1.06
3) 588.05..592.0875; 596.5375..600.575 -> 1.11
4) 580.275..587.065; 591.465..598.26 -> 1.02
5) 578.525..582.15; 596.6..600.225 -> 1.04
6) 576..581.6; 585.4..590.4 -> 0.96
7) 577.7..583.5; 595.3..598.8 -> 1.04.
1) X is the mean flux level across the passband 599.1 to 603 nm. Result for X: 0.682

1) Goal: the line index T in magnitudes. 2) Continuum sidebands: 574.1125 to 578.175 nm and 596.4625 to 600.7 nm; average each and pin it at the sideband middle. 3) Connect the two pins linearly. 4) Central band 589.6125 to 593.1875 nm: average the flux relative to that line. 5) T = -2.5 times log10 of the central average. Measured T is 0.015 mag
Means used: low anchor 0.701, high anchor 0.692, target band 0.686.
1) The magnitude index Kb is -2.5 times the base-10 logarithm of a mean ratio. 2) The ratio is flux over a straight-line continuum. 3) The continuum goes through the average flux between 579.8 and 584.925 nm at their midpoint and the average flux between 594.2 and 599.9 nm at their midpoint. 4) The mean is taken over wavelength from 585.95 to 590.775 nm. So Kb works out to 0.09 mag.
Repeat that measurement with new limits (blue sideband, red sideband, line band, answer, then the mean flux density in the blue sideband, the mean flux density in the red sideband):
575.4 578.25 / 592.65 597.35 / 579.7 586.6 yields -0.018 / 0.7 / 0.7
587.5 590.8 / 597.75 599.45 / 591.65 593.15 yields -0.079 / 0.63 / 0.691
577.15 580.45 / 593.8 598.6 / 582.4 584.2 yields -0.044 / 0.695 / 0.696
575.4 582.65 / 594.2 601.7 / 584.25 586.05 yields 0.001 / 0.703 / 0.693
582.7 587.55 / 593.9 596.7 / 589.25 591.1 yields 0.100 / 0.709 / 0.698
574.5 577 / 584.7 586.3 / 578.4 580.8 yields 0.001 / 0.699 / 0.692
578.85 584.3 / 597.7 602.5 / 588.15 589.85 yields 0.235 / 0.715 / 0.682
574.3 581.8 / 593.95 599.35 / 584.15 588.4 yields -0.007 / 0.7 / 0.696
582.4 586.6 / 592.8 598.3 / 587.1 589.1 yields 0.078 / 0.71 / 0.697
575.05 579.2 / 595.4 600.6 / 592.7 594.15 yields -0.005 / 0.693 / 0.695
